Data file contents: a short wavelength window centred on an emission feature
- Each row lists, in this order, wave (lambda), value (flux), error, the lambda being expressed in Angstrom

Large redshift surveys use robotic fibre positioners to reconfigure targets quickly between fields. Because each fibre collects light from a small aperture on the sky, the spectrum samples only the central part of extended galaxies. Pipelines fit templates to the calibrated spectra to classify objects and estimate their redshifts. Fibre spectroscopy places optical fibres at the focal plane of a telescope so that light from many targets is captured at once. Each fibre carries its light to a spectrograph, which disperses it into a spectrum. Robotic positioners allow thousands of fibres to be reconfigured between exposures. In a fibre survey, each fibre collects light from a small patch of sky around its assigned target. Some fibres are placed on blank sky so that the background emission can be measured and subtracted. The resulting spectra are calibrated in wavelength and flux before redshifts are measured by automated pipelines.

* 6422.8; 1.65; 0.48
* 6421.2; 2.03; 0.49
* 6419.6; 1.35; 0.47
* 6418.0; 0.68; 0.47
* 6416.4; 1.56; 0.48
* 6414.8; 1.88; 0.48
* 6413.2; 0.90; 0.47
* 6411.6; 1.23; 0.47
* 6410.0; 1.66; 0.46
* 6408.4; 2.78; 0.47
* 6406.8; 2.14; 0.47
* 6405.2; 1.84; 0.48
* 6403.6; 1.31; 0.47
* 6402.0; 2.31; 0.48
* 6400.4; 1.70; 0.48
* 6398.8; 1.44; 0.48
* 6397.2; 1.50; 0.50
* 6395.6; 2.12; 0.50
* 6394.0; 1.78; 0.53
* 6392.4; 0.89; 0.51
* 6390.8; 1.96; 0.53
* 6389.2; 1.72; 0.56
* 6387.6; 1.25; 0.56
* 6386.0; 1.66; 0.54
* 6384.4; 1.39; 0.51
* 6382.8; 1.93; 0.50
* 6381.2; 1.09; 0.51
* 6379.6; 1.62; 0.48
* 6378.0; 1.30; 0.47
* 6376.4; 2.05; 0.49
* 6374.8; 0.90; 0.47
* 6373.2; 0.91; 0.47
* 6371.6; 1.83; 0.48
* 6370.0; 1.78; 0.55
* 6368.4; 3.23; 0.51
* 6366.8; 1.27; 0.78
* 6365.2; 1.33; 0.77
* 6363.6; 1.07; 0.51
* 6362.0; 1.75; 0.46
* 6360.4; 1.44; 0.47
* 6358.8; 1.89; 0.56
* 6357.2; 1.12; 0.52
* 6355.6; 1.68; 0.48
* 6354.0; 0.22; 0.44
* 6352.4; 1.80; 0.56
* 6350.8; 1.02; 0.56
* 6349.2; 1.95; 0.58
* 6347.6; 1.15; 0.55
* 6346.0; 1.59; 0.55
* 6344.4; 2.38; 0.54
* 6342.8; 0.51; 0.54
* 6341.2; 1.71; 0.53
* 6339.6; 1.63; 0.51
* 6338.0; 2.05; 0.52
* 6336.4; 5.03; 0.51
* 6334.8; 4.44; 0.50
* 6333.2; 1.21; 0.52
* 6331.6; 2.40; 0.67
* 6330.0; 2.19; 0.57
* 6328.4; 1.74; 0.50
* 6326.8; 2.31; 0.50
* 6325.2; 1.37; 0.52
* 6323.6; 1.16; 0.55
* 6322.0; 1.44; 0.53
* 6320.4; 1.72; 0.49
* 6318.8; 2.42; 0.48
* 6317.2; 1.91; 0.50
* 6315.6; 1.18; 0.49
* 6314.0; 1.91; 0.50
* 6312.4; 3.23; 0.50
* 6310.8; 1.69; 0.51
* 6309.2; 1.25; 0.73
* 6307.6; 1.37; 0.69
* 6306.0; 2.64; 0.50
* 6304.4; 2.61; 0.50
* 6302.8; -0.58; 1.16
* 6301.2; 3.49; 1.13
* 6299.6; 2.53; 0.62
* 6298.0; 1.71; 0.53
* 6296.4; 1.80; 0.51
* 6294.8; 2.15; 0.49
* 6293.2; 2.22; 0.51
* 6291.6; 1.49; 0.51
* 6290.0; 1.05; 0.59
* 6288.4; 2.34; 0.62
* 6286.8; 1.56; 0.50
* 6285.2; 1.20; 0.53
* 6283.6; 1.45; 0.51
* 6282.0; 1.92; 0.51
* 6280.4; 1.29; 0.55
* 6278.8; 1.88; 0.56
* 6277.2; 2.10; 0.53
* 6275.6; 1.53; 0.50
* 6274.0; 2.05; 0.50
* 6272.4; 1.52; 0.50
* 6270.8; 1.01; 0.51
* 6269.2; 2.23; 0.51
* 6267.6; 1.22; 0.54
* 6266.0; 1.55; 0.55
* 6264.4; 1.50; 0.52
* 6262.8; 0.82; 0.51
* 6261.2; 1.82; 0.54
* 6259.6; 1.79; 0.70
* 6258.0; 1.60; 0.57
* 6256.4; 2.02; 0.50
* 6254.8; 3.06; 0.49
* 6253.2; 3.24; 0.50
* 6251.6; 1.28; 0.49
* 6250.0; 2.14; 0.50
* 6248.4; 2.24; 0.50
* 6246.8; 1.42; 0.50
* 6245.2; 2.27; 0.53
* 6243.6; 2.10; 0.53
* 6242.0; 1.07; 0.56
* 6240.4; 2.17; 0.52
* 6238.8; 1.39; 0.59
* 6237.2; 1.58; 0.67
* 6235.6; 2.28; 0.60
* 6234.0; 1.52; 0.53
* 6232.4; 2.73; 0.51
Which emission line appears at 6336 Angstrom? H-beta 4861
